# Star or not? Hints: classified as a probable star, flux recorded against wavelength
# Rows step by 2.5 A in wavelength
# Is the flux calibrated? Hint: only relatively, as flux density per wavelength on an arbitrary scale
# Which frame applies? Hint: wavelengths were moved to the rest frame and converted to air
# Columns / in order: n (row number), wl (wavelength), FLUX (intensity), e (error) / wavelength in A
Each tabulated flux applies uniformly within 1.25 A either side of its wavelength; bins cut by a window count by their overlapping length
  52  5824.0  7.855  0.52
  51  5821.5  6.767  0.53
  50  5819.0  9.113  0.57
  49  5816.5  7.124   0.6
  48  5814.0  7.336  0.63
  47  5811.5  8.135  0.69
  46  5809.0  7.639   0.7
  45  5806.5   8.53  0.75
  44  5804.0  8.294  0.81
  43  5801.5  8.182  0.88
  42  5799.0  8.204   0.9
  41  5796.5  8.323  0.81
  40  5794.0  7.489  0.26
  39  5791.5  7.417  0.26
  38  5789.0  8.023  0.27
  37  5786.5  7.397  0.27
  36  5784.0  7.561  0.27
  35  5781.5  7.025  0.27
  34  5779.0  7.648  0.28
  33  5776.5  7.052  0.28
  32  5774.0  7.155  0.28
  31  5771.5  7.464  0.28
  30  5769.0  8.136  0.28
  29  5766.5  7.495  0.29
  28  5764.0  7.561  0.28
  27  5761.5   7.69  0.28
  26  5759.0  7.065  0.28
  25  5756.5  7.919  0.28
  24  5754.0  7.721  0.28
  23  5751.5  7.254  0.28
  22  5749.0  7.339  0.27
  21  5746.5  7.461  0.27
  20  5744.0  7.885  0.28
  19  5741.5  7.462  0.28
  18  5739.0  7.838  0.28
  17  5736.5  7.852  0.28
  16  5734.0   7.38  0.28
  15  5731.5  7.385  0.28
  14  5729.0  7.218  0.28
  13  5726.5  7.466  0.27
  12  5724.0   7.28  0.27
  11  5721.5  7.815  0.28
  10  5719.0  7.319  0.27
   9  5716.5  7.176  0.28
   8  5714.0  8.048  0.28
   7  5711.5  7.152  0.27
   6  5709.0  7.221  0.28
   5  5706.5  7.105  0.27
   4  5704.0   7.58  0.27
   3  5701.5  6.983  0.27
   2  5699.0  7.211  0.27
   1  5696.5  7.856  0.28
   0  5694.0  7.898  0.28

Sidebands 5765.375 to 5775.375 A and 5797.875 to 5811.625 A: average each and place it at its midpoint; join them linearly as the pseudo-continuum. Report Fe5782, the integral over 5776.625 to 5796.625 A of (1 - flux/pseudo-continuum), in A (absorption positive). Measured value 0.8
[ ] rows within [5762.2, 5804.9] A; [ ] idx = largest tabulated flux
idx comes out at 8.323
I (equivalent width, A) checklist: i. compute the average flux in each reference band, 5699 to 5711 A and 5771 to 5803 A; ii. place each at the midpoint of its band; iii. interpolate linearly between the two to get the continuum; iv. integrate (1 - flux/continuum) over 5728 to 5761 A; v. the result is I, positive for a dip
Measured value -0.5 A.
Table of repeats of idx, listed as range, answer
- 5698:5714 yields 8.048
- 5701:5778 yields 8.136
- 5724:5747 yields 7.885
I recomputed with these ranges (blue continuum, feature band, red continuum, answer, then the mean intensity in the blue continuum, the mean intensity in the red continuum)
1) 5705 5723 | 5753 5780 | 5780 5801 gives 0.3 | 7.41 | 7.7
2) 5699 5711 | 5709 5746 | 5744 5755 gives -0.8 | 7.22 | 7.49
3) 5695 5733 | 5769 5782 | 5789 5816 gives 0.7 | 7.39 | 7.93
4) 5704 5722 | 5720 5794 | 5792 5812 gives 2.1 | 7.4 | 8.07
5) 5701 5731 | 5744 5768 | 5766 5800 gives -0.1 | 7.37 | 7.6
